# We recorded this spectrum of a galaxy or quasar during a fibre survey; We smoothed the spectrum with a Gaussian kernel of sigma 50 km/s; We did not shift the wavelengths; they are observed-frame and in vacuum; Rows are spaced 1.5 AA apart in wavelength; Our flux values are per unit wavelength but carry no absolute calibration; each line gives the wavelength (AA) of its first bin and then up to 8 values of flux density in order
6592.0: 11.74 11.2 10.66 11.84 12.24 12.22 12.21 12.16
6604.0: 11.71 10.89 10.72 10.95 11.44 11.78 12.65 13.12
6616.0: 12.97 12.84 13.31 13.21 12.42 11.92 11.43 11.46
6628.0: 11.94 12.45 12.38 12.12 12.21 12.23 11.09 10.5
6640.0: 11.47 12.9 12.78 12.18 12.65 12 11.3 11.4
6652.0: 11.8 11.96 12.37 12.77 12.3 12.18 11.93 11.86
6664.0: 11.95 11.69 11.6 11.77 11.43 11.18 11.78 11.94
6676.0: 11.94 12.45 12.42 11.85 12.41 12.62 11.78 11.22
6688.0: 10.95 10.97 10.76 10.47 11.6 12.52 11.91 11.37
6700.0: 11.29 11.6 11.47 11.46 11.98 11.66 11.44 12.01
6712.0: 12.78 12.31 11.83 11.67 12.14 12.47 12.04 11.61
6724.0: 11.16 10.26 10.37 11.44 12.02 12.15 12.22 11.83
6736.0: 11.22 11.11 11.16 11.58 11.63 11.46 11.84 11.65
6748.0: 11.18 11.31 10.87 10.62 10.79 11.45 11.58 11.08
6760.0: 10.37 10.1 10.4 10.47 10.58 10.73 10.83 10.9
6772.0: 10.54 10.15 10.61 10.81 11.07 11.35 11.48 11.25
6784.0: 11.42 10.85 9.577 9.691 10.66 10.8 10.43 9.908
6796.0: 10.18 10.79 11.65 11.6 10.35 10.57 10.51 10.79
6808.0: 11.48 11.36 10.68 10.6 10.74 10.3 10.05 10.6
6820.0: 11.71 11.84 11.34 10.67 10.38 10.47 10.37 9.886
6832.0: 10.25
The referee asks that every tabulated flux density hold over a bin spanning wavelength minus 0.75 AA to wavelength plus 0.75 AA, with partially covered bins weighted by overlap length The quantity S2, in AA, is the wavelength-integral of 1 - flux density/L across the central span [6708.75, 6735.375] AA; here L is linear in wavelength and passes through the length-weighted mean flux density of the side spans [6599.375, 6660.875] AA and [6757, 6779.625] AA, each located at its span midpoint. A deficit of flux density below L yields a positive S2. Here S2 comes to -1.5 AA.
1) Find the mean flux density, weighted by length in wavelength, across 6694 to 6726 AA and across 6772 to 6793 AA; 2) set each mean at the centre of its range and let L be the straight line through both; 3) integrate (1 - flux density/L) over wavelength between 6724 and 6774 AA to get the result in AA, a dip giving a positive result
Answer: 0.5 AA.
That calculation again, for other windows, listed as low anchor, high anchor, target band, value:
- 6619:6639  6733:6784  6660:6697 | -0.2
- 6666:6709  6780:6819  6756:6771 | 0.4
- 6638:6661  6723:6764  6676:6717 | -0.4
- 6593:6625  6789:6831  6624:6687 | -1.2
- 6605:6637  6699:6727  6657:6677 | 0.1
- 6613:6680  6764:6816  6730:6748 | -0.6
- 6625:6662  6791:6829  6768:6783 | 0.2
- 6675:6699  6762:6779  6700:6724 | -1.0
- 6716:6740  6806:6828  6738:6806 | 2.1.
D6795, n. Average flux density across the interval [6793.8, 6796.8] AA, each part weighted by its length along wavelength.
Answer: 10.1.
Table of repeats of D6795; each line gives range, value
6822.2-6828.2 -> 10.7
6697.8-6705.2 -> 11.4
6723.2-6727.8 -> 10.6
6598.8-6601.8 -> 12.2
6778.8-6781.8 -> 11.4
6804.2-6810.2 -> 11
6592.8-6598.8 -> 11.5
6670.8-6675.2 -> 11.6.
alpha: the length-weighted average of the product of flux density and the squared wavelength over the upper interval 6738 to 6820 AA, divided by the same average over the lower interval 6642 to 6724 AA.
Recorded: 0.9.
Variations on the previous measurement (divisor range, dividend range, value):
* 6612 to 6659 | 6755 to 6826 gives 0.93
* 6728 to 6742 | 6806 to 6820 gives 0.95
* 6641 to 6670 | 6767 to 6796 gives 0.92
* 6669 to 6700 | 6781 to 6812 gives 0.95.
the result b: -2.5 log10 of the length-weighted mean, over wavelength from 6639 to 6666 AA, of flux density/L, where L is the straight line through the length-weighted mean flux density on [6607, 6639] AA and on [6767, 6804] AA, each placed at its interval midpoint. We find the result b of -0.020 mag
